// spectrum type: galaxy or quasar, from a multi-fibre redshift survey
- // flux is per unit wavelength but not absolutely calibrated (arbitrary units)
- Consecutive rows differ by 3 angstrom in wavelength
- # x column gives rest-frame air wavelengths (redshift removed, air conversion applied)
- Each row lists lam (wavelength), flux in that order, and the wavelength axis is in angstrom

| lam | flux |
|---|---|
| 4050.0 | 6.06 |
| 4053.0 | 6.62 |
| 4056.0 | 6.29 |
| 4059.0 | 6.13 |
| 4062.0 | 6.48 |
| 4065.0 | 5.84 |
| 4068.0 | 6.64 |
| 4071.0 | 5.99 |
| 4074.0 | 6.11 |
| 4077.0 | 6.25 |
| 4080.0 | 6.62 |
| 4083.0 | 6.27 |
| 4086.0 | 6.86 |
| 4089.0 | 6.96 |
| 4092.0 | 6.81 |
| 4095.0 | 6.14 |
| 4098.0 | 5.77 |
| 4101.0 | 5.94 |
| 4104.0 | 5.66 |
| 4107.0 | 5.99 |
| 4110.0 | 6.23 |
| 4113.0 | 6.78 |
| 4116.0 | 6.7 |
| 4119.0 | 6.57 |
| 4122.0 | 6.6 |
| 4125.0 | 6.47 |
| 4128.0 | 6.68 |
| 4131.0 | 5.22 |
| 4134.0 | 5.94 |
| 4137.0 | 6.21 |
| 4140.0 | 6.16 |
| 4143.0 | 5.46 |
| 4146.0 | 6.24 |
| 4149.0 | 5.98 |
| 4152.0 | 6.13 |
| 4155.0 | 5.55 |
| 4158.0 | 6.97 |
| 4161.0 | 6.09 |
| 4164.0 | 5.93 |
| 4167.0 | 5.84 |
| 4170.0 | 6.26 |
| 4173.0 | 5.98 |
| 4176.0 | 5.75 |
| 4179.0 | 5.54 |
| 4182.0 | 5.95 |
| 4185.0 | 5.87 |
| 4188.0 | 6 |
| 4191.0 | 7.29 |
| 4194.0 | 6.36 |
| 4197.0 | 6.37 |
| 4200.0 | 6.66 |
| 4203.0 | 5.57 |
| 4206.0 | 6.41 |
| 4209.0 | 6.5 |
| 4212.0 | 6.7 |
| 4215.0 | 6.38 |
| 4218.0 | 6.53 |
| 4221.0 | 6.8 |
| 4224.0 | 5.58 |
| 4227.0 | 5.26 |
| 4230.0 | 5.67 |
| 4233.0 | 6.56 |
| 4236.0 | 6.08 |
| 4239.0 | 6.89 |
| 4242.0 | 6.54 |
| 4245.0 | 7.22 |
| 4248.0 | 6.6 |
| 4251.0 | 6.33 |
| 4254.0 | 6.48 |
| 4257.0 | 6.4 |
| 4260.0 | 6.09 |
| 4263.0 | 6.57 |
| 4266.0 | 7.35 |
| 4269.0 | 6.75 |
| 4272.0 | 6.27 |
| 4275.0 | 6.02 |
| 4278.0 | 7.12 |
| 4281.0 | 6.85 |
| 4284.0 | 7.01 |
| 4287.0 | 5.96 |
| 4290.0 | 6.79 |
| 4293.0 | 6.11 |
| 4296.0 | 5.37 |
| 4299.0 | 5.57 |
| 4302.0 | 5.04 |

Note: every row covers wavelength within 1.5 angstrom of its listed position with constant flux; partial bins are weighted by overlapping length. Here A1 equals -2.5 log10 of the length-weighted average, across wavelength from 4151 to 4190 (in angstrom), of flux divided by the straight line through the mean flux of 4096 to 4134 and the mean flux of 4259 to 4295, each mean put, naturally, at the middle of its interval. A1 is 0.06 mag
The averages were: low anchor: 6.21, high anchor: 6.56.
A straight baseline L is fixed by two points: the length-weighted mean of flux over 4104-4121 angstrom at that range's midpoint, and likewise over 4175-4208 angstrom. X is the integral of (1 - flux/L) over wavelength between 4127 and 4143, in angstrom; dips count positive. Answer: 0.91 angstrom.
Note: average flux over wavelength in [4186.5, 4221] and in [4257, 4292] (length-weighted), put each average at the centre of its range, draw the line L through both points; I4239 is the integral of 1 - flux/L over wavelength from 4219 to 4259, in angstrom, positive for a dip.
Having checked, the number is 1.1 angstrom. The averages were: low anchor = 6.45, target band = 6.34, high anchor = 6.6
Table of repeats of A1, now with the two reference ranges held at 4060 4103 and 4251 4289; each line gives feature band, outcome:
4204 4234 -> 0.05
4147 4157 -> 0.08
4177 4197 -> 0.05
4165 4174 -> 0.07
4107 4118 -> -0.02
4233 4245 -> -0.01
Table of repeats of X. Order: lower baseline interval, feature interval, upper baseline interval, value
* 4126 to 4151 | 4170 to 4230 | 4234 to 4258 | 1.4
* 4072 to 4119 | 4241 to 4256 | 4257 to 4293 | -0.2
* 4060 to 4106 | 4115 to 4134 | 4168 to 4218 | -0.2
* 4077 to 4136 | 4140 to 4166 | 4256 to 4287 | 1.5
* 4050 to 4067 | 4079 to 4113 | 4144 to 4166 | -0.6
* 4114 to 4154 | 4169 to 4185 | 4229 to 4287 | 1.1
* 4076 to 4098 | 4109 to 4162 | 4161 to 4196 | 0.5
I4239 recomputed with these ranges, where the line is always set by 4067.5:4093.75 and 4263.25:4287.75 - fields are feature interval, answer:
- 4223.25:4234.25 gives 1.5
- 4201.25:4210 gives 0.6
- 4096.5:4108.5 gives 1.2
